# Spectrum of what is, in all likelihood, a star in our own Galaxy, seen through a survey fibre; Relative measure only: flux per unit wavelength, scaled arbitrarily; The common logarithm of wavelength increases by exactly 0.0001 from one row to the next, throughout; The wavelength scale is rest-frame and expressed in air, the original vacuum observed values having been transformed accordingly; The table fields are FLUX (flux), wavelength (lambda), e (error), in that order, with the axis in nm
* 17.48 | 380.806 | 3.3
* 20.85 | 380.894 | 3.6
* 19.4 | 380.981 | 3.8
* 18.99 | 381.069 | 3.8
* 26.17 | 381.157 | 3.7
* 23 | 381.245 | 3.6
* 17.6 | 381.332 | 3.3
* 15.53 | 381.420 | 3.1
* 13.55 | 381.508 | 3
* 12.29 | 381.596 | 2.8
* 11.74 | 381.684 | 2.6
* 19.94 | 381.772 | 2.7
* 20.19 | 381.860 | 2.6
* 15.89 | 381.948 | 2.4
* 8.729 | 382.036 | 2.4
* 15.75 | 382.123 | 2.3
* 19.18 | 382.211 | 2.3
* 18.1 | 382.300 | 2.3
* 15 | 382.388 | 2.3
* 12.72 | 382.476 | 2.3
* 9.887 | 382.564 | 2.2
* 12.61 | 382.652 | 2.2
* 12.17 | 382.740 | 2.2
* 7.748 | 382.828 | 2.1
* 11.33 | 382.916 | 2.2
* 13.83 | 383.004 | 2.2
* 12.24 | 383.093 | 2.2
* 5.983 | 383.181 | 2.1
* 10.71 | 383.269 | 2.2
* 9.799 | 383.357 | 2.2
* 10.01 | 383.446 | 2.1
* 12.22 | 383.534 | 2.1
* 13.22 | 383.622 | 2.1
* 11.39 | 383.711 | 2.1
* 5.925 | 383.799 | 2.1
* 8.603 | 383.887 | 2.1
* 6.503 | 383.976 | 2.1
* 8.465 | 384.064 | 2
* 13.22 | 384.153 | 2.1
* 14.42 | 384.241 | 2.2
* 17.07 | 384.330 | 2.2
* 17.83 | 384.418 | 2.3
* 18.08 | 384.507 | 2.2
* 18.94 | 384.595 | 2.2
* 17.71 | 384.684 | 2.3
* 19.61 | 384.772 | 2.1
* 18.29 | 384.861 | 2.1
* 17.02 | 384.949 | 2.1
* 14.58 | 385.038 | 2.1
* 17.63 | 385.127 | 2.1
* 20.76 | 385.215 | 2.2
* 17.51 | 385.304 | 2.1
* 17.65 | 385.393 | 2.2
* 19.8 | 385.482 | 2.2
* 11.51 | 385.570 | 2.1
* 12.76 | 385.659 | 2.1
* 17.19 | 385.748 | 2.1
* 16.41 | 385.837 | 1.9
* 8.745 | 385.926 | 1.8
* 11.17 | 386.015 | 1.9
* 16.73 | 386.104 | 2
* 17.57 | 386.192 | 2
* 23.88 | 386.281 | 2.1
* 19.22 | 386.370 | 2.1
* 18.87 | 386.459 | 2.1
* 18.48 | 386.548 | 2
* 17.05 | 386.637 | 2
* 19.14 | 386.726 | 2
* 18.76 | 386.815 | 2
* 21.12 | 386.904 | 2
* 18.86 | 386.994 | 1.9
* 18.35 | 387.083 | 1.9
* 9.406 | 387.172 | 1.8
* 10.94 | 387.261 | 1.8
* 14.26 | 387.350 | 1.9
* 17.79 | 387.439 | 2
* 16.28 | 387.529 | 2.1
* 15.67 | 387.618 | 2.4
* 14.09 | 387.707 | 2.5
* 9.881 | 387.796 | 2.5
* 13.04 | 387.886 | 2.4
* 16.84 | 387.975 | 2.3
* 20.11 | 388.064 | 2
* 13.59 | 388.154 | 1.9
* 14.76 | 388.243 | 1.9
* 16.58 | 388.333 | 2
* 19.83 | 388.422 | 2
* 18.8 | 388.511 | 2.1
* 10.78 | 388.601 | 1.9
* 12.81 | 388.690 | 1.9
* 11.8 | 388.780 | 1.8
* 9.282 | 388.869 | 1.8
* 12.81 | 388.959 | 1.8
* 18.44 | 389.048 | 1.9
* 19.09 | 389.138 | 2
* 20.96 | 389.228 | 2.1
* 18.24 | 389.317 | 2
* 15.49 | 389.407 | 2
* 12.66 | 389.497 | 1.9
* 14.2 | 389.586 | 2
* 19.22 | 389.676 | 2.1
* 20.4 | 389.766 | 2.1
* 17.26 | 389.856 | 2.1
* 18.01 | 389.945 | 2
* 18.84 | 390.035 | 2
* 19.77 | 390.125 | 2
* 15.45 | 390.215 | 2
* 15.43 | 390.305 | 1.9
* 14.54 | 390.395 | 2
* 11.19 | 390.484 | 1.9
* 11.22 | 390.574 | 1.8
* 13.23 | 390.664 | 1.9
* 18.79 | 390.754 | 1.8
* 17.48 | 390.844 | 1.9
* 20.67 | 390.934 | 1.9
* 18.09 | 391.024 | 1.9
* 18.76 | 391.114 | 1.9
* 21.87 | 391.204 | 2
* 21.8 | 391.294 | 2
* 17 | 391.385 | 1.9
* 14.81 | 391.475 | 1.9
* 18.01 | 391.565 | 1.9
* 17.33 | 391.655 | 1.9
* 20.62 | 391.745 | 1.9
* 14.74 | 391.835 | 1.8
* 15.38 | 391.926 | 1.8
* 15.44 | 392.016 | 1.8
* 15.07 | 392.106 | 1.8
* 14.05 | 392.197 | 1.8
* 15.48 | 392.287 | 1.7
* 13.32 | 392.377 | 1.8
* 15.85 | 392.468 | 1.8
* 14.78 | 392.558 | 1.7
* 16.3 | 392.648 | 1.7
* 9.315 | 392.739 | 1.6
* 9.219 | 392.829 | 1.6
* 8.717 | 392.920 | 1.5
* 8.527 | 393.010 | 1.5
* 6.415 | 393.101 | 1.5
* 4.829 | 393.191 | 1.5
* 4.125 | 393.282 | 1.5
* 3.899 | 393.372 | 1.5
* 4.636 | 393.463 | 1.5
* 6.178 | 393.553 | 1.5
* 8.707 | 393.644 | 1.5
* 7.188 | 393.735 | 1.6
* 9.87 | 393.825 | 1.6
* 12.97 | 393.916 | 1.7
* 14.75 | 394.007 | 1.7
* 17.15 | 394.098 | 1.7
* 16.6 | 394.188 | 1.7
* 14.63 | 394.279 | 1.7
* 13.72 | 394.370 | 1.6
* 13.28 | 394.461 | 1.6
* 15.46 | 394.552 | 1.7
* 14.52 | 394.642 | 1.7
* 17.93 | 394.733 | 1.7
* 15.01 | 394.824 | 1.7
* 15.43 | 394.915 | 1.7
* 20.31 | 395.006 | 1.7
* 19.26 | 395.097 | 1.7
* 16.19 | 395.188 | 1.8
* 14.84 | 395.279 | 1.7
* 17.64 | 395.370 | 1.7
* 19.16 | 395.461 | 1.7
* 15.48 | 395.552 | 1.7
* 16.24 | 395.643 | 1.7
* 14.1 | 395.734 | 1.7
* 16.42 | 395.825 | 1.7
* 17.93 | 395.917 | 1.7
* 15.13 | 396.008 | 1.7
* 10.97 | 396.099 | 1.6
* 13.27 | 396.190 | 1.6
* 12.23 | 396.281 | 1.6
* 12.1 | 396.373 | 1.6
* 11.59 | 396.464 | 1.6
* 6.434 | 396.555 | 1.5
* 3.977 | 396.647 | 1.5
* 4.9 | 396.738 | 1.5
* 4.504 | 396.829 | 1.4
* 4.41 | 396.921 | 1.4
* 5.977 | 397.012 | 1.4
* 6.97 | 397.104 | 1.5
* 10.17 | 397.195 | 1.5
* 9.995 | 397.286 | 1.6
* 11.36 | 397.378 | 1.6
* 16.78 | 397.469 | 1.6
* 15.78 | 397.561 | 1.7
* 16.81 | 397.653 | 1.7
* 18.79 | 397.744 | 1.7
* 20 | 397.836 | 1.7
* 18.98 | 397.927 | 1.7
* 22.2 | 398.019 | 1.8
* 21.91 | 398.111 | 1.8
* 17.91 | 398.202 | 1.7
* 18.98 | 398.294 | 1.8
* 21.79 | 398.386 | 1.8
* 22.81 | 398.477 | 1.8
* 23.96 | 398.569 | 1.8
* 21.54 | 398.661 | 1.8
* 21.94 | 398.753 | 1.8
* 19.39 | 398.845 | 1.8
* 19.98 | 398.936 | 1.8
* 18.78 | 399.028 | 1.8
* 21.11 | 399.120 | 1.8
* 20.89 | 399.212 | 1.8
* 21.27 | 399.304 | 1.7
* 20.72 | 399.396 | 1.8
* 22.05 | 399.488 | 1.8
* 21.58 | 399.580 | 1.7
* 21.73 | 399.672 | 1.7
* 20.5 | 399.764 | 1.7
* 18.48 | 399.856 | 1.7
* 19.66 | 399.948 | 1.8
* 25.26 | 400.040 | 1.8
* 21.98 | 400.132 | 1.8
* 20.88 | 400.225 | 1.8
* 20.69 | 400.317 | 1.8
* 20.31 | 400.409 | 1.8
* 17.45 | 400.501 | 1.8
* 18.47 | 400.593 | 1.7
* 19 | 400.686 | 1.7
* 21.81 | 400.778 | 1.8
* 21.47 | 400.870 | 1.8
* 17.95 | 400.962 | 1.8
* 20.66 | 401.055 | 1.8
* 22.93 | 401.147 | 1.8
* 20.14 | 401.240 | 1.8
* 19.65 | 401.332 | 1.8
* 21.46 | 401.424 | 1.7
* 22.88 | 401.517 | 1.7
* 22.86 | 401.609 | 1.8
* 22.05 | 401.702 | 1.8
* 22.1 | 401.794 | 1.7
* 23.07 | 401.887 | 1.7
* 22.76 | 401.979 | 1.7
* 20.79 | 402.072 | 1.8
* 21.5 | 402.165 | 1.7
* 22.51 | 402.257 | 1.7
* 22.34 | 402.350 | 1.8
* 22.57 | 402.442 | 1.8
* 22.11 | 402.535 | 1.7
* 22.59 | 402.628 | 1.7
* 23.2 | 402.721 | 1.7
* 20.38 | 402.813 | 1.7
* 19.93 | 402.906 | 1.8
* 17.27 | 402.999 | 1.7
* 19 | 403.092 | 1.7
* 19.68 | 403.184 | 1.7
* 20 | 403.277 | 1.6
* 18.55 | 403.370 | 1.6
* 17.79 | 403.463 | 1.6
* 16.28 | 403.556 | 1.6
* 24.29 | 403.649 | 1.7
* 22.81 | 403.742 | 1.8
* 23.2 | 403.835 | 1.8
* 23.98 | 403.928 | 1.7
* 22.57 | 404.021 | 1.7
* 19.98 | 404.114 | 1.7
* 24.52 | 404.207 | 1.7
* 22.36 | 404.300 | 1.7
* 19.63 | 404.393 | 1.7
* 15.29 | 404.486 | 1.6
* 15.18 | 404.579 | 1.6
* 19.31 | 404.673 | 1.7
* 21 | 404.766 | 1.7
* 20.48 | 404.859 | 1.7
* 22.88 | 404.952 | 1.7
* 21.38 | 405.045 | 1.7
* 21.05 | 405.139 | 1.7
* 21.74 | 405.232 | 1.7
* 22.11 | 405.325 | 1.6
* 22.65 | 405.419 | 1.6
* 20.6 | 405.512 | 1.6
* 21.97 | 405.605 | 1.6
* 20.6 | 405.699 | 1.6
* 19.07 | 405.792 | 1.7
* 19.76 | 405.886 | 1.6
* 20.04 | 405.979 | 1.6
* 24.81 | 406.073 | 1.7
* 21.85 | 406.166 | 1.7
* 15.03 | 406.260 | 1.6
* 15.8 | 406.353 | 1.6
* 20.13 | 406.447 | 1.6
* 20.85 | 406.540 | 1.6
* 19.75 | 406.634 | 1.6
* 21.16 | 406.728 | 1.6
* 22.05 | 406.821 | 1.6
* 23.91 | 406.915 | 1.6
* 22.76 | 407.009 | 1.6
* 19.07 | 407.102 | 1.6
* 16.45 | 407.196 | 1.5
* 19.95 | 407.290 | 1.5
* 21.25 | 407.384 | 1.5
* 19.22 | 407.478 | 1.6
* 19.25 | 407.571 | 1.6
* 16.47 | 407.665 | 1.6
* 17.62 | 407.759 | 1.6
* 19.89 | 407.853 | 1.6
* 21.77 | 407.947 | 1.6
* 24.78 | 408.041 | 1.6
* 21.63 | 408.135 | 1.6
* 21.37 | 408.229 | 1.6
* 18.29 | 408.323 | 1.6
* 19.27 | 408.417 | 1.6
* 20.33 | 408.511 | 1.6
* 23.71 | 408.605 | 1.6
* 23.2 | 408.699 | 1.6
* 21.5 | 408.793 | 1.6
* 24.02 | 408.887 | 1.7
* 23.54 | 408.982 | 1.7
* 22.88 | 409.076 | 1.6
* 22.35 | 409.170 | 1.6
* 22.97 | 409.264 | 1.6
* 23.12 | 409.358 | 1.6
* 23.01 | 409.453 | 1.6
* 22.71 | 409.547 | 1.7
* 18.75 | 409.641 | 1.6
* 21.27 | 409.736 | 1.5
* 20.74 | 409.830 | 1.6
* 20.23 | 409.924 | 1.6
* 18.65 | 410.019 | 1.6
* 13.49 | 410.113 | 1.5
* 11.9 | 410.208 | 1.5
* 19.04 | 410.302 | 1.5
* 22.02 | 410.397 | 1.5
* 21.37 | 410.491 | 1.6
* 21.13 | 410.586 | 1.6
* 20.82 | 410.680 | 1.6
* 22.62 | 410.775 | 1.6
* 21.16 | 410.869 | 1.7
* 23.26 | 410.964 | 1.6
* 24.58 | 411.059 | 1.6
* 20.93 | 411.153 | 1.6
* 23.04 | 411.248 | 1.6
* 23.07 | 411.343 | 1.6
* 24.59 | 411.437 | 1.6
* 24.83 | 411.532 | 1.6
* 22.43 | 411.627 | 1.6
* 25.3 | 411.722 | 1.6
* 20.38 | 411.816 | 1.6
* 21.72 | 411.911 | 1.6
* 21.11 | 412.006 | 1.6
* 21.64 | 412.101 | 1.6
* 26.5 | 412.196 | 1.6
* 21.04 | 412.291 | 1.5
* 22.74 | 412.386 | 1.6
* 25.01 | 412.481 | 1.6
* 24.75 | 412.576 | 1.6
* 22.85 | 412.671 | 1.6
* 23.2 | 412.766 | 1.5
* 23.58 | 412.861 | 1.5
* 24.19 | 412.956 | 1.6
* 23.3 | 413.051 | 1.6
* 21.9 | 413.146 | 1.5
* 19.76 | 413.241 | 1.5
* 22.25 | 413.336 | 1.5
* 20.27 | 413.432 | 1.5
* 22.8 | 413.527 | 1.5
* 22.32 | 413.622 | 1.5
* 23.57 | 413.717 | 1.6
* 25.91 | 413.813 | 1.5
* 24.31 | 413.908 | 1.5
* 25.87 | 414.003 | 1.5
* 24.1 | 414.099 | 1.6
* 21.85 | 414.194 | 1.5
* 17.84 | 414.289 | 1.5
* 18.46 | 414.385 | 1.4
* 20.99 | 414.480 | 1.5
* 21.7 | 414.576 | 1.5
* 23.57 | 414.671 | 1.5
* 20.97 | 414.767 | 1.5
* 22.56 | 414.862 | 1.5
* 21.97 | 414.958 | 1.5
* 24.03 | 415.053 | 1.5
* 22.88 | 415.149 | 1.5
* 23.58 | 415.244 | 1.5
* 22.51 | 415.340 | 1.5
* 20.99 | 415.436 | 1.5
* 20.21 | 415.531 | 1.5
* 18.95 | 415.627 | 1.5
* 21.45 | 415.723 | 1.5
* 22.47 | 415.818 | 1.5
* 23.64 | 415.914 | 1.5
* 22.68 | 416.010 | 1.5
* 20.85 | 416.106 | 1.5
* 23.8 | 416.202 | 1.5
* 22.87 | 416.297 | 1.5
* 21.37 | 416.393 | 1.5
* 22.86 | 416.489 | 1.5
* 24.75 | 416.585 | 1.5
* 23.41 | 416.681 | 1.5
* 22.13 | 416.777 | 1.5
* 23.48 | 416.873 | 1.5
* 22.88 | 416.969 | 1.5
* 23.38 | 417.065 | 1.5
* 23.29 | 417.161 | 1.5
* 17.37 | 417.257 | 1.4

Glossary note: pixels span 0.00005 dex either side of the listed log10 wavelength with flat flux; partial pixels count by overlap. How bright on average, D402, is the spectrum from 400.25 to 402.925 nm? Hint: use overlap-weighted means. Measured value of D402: 21.2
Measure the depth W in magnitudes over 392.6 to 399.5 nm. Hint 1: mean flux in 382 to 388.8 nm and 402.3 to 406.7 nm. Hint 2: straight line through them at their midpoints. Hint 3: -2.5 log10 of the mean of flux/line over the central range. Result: 0.261 mag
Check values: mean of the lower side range 14.8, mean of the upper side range 20.6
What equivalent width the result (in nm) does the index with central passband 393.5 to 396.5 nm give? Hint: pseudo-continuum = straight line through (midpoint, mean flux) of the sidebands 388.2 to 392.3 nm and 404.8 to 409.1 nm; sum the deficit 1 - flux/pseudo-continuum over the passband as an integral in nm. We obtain 0.56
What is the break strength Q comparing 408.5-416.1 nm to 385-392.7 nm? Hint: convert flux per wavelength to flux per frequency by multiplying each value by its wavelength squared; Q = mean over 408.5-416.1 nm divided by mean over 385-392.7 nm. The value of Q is 1.52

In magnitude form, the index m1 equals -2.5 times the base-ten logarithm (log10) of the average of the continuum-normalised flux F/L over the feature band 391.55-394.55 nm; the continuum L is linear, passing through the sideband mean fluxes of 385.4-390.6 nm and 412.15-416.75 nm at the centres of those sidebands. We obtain 0.38 mag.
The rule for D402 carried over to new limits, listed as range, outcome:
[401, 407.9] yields 20.7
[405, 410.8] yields 20.6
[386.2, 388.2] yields 16.6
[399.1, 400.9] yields 20.8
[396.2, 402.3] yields 18.2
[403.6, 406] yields 21.1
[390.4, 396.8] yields 13.7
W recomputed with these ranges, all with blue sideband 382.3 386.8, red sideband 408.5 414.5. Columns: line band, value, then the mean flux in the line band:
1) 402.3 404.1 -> -0.06 mag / 21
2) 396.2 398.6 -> 0.30 mag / 13.8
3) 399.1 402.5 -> -0.11 mag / 21.2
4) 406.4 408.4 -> 0.03 mag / 20.3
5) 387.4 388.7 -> 0.00 mag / 15.4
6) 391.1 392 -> -0.09 mag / 17.9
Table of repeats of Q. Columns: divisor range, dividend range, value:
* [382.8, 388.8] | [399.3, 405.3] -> 1.52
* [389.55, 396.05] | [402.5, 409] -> 1.50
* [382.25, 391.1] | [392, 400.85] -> 1.06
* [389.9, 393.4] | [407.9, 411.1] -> 1.59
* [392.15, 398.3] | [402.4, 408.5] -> 1.66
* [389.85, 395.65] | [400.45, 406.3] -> 1.52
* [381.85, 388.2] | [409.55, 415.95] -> 1.71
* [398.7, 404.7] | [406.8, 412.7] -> 1.07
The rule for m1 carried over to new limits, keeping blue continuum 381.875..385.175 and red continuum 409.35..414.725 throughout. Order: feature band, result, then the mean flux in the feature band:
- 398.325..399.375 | -0.18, 21.2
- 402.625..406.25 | -0.05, 20.7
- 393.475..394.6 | 0.32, 12.3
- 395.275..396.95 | 0.37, 12.2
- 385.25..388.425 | -0.13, 16.2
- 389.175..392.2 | -0.10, 17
